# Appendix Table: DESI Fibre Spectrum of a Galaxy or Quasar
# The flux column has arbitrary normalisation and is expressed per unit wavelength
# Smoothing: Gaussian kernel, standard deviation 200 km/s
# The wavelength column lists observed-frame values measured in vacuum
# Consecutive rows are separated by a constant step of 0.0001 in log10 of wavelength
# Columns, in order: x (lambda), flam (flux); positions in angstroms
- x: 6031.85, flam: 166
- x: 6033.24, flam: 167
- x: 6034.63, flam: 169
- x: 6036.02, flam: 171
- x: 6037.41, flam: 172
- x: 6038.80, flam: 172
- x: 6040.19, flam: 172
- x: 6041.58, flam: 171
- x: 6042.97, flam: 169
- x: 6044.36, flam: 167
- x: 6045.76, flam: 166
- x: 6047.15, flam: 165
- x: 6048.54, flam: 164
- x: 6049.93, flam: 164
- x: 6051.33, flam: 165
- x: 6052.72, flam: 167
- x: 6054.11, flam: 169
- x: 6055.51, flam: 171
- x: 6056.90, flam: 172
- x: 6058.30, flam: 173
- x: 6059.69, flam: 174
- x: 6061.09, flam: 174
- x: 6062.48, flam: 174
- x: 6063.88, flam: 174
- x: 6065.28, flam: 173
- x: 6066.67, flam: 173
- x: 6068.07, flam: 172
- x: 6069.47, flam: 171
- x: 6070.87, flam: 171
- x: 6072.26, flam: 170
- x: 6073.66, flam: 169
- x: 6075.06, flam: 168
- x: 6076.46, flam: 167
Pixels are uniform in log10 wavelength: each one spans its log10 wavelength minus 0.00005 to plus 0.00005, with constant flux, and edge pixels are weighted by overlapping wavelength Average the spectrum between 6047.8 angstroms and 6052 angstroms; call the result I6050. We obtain 164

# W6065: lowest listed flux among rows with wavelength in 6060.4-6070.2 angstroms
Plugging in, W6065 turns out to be 171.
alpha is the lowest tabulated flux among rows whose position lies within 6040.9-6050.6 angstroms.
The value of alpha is 164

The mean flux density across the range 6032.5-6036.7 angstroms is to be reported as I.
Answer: 169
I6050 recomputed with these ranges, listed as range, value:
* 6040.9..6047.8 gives 168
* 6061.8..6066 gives 174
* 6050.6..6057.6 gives 169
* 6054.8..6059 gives 172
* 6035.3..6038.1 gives 171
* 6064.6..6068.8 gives 173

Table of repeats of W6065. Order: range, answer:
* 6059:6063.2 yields 174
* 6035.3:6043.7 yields 169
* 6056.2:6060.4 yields 172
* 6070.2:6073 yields 170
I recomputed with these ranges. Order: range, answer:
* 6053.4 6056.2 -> 170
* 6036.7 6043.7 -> 171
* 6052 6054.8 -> 168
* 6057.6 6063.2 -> 174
